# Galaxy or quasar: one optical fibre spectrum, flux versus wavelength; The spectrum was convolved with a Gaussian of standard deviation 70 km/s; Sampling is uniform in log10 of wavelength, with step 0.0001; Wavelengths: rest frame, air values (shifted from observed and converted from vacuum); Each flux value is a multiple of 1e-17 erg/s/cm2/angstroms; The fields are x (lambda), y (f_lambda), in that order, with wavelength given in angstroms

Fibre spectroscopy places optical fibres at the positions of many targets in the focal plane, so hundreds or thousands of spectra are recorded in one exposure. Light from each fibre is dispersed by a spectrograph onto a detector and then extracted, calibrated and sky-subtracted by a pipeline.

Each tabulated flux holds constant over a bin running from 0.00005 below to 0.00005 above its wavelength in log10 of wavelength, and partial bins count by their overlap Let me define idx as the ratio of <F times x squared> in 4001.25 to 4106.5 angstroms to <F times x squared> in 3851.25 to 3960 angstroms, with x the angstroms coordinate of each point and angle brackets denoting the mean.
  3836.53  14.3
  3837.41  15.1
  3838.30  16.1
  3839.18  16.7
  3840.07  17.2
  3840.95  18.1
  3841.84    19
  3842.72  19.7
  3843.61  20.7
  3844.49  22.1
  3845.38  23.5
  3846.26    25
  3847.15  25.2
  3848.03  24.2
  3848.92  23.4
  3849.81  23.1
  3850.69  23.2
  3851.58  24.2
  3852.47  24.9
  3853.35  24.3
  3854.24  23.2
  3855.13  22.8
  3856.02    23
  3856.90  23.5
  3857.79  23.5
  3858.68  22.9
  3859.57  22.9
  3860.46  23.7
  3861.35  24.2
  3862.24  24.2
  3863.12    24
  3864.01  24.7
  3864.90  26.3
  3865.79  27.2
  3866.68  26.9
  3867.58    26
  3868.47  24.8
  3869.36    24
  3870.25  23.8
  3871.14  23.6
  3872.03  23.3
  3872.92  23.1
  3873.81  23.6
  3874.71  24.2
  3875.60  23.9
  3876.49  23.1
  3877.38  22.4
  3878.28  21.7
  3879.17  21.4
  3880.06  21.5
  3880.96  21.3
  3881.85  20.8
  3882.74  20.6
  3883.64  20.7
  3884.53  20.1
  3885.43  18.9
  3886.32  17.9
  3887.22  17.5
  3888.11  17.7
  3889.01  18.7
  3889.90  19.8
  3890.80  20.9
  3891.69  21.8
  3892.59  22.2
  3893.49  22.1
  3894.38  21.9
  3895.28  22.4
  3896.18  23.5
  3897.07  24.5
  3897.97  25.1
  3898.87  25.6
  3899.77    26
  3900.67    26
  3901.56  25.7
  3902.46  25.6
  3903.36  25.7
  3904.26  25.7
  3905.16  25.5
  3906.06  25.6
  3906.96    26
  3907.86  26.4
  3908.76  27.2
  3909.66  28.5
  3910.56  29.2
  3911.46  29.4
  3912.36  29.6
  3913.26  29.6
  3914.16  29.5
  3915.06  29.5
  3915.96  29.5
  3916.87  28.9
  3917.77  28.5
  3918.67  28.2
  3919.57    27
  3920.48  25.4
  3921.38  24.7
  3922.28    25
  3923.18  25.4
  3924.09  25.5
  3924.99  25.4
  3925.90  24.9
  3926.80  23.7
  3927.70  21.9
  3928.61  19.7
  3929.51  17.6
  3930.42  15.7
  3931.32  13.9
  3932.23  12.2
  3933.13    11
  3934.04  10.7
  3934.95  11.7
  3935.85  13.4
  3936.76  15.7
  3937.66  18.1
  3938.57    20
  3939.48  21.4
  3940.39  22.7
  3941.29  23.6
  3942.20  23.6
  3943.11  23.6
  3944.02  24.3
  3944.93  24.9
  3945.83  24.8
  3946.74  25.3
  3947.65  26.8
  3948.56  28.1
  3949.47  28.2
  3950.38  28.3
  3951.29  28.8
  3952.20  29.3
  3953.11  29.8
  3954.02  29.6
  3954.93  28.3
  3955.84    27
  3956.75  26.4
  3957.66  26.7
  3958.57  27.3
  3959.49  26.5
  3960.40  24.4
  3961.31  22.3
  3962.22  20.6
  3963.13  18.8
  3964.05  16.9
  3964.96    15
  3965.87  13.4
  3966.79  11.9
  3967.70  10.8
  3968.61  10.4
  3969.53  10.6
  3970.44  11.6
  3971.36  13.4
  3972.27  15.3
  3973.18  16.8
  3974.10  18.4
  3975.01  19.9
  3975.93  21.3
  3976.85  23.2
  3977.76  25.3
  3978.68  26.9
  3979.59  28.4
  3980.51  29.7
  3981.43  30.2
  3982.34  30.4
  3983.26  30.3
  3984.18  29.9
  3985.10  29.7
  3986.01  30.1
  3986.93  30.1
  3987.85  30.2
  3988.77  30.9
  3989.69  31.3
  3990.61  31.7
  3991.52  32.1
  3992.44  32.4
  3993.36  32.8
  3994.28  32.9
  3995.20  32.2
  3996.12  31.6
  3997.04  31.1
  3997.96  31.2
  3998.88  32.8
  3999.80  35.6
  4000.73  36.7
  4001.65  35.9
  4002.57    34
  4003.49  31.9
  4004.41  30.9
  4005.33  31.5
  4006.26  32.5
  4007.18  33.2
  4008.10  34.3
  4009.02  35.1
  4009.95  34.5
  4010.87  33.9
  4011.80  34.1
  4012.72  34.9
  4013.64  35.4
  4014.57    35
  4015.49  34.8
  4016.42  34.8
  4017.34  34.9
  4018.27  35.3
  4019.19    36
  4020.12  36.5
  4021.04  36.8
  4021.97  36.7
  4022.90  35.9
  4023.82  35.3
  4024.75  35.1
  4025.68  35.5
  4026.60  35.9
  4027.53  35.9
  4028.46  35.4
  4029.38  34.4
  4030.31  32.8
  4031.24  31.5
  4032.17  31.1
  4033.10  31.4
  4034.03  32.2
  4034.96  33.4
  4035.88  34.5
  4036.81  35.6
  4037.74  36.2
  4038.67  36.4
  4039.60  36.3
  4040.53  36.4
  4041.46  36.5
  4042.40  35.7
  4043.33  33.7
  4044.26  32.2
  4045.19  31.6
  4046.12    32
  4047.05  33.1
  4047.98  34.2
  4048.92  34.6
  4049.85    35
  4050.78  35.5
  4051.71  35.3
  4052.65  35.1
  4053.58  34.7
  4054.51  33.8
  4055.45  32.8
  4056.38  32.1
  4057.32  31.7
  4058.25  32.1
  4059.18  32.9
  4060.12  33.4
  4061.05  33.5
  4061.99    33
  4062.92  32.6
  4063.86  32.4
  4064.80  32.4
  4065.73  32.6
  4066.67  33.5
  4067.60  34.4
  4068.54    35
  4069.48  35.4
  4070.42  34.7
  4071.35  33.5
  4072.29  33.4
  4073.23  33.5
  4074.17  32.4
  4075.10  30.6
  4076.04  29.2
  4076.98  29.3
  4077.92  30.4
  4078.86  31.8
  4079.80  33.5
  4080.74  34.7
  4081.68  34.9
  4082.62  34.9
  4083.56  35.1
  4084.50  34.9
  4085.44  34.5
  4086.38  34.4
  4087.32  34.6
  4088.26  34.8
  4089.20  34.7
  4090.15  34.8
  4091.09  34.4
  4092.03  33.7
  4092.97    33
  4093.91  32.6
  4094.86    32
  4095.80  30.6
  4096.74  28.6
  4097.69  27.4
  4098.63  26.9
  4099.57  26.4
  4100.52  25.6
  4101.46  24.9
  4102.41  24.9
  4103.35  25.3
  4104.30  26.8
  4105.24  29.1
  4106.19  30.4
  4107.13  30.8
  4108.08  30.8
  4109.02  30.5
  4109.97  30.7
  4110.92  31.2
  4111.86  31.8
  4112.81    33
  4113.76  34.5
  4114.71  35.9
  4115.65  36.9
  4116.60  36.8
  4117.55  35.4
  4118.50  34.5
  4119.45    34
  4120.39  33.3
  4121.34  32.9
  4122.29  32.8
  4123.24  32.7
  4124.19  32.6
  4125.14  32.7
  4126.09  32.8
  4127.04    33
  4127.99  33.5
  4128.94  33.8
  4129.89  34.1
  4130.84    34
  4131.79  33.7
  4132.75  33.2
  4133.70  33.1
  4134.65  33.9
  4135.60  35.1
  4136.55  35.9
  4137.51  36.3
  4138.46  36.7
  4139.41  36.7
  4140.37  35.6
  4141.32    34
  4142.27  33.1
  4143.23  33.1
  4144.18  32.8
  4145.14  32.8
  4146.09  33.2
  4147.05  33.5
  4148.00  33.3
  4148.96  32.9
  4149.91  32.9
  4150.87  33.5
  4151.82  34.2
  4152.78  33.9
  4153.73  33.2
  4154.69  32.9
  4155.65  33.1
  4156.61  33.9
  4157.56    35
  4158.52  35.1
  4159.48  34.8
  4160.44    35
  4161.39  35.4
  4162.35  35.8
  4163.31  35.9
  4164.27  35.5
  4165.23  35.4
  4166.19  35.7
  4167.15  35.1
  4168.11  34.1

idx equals 1.51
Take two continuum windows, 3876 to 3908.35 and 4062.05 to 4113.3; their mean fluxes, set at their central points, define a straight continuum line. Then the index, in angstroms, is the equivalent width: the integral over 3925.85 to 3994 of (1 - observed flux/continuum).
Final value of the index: 7.84 angstroms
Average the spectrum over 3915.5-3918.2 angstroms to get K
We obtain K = 28.9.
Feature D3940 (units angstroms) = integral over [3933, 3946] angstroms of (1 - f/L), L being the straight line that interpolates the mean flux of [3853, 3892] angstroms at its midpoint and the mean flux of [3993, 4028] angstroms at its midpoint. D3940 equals 4.1 angstroms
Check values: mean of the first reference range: 22.6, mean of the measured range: 19.4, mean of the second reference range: 34.3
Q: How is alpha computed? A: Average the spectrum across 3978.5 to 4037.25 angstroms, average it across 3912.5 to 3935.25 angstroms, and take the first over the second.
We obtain 1.46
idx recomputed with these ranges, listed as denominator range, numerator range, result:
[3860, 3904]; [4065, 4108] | 1.53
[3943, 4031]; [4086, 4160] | 1.22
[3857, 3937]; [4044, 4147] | 1.57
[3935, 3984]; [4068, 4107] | 1.51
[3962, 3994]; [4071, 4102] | 1.45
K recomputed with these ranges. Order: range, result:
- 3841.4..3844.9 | 20.4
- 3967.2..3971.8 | 11.4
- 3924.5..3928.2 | 23.9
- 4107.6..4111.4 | 30.8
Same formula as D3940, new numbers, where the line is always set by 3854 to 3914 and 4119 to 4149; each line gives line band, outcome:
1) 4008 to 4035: -5.0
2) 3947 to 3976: 5.9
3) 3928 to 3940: 4.7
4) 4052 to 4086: -2.2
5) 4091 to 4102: 1.0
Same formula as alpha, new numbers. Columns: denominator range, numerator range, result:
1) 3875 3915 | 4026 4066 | 1.43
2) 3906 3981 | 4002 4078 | 1.49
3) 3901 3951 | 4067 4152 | 1.38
